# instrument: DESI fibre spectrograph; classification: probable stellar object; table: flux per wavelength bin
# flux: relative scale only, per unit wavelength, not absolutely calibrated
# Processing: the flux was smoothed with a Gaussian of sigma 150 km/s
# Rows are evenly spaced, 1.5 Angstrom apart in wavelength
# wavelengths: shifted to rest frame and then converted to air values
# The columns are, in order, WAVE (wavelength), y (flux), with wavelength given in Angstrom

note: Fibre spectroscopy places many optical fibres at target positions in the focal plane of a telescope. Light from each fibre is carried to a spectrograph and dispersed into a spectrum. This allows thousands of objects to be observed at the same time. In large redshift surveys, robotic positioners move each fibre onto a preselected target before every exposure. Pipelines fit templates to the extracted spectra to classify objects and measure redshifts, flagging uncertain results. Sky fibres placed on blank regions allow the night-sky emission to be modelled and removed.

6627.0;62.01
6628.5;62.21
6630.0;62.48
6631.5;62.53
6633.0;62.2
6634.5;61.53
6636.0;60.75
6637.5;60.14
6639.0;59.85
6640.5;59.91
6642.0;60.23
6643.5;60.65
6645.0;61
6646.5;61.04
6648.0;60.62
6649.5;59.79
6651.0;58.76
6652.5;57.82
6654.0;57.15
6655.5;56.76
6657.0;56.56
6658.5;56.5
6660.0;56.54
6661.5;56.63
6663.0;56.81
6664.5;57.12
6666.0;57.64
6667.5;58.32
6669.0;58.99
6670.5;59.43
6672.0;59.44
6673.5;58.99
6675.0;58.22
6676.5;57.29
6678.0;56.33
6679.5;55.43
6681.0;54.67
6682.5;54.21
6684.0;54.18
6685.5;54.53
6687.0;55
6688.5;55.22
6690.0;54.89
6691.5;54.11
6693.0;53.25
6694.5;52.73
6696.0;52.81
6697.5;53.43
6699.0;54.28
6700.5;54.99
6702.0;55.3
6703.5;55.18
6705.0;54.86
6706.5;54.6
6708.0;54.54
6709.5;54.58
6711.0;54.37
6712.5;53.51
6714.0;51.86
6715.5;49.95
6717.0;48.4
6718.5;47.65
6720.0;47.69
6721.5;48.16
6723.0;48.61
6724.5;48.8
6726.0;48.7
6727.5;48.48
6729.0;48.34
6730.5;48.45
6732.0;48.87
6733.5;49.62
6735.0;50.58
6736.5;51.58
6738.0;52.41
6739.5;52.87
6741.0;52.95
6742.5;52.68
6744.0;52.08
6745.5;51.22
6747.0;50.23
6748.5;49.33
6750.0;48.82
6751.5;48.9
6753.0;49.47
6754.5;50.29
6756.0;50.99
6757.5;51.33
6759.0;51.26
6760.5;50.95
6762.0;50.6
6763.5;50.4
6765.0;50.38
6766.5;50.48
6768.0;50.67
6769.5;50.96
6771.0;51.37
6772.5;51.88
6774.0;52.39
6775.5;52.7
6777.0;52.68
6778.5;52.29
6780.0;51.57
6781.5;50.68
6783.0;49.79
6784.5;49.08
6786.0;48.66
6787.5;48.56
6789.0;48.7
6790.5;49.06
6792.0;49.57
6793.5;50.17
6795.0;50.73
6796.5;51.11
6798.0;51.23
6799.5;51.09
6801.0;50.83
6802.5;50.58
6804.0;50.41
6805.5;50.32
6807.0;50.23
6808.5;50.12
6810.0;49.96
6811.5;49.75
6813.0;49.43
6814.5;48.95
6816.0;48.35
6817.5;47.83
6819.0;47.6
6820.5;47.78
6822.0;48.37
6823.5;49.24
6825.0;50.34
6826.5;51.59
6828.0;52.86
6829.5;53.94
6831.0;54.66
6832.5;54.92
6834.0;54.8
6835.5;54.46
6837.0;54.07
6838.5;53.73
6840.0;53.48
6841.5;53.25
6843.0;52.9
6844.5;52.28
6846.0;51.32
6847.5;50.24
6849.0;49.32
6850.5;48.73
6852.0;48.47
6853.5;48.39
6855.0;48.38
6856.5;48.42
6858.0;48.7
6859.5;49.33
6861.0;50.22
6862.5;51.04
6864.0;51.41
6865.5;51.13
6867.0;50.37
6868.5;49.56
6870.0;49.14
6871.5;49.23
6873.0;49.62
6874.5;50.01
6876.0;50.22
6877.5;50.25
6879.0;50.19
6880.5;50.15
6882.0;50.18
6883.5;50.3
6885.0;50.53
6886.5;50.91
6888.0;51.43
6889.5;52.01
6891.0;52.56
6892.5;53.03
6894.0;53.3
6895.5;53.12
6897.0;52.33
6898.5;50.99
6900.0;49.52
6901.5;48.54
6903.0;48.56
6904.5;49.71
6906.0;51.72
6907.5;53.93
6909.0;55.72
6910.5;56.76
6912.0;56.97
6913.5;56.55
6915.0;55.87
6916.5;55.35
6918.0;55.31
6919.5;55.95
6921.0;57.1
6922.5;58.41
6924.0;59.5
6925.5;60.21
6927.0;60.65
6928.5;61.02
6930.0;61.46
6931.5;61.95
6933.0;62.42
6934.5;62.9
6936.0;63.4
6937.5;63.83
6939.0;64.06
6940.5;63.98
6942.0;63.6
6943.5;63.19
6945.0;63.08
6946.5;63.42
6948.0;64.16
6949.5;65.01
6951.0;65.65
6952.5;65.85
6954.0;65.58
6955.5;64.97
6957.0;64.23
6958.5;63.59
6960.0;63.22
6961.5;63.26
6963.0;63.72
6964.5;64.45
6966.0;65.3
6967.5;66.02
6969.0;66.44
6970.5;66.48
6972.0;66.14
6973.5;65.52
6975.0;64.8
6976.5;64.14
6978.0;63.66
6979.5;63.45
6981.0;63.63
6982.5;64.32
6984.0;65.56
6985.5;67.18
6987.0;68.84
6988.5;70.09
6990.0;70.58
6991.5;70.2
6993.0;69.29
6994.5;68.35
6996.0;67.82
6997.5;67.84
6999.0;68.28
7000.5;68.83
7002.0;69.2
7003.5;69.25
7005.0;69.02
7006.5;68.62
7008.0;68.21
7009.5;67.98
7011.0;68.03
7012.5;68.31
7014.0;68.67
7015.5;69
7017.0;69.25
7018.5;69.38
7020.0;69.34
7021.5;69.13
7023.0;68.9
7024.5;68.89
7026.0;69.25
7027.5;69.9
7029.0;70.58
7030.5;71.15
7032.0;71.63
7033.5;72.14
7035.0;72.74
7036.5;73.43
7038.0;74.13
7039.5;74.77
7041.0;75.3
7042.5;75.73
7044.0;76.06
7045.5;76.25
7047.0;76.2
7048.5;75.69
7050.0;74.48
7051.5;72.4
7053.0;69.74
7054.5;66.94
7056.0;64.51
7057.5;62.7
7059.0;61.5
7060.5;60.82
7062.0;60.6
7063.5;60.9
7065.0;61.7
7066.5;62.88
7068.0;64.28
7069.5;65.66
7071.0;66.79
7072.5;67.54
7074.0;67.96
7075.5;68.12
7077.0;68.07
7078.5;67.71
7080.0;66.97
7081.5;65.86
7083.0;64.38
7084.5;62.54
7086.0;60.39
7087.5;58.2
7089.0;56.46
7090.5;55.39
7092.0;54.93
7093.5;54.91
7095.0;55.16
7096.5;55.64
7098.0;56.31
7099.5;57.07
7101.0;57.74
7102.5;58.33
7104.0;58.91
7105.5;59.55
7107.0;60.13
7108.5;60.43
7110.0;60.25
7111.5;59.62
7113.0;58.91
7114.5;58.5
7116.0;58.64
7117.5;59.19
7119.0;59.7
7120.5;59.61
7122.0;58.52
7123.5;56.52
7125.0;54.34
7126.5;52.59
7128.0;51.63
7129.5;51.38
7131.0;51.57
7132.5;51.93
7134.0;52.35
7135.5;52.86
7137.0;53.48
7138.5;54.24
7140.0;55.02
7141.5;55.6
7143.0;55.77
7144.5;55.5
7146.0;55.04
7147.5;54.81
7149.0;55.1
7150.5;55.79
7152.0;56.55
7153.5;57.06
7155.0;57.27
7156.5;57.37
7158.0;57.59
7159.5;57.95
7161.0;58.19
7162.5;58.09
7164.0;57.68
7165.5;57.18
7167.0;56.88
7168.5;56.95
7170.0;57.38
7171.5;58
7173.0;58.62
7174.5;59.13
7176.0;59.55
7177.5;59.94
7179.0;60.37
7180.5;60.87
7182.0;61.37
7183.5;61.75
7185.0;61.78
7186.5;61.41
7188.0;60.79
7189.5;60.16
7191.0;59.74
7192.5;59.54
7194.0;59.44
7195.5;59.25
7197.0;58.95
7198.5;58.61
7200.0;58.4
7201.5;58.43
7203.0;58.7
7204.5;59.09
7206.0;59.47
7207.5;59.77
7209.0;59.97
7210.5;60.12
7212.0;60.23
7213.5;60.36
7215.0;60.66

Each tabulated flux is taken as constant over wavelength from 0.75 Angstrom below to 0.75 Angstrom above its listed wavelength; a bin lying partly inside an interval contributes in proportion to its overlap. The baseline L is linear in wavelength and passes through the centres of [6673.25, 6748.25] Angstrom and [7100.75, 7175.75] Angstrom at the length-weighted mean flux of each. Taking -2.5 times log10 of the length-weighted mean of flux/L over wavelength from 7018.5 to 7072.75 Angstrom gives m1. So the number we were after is -0.235 mag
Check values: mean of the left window 52.6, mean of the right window 56.7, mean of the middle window 69.3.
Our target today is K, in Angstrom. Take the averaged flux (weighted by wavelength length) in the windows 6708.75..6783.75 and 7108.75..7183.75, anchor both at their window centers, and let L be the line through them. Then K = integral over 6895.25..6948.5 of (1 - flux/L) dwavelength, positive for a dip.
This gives -4.5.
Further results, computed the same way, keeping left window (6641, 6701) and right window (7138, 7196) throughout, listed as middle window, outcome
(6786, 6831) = 5.6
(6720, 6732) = 1.8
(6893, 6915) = 1.8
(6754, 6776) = 2.3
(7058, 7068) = -0.7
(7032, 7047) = -4.3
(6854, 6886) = 4.1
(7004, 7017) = -2.4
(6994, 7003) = -1.7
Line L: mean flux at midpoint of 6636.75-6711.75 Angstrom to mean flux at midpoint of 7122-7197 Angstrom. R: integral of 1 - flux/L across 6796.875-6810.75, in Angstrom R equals 1.5 Angstrom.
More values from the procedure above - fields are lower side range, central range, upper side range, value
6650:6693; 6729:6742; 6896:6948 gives 1.4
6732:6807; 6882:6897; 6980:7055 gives 2.1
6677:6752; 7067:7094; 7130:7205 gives -3.2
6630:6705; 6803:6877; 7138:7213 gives 9.1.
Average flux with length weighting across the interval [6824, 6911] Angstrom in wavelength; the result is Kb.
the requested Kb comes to 51.3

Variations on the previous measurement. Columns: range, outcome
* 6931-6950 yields 63.5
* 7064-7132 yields 59.8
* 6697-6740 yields 51.4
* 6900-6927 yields 55.1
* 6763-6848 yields 51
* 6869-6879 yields 49.8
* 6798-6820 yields 49.7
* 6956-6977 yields 64.8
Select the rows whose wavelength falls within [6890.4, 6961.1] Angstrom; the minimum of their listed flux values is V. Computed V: 48.54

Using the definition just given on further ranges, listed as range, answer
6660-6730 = 47.65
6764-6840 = 47.6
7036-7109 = 54.91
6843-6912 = 48.38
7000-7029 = 67.98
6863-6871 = 49.14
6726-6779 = 48.34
